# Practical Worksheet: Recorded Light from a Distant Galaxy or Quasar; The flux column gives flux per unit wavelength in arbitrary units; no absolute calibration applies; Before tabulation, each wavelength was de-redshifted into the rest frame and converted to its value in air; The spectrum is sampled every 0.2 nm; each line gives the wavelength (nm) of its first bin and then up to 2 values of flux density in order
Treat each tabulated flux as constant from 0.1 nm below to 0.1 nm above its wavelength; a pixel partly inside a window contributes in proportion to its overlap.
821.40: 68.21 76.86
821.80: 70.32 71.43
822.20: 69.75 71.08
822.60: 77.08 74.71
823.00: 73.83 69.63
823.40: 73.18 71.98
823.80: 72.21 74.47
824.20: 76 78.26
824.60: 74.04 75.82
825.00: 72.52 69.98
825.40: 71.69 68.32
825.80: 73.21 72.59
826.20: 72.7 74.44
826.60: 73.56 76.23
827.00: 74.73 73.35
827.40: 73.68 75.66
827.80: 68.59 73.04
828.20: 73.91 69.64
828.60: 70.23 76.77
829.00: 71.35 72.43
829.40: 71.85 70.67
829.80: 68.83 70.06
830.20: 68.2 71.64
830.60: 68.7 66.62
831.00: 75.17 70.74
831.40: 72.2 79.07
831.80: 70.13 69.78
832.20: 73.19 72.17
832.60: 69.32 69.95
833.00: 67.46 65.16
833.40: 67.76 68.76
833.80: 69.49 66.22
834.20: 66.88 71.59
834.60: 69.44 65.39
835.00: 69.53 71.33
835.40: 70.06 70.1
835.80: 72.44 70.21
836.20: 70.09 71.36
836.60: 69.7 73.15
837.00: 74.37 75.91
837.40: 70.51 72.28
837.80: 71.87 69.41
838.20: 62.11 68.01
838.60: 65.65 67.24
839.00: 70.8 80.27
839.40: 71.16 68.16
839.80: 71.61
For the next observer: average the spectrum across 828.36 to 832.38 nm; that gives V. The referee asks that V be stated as 71.4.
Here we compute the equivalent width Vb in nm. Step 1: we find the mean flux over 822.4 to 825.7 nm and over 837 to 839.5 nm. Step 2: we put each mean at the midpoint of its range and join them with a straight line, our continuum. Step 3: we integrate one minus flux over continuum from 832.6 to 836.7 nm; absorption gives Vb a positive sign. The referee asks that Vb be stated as 0.12 nm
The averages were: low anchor 73.3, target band 69.2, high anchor 70.6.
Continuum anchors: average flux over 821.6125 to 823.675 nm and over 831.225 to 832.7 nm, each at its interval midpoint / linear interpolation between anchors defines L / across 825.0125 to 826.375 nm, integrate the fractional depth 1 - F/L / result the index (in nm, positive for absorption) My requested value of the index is 0.01 nm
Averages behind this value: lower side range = 72.5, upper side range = 72.2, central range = 71.7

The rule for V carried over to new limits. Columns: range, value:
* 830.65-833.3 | 70.8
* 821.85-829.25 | 73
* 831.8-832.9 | 70.8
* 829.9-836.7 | 70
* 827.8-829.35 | 72.2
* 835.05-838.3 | 70.9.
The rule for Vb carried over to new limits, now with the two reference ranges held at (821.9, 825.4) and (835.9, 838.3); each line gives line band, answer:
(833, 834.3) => 0.075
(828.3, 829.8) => 0.014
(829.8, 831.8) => 0.023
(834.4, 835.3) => 0.026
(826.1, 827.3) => -0.024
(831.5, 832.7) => -0.008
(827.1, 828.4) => -0.004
